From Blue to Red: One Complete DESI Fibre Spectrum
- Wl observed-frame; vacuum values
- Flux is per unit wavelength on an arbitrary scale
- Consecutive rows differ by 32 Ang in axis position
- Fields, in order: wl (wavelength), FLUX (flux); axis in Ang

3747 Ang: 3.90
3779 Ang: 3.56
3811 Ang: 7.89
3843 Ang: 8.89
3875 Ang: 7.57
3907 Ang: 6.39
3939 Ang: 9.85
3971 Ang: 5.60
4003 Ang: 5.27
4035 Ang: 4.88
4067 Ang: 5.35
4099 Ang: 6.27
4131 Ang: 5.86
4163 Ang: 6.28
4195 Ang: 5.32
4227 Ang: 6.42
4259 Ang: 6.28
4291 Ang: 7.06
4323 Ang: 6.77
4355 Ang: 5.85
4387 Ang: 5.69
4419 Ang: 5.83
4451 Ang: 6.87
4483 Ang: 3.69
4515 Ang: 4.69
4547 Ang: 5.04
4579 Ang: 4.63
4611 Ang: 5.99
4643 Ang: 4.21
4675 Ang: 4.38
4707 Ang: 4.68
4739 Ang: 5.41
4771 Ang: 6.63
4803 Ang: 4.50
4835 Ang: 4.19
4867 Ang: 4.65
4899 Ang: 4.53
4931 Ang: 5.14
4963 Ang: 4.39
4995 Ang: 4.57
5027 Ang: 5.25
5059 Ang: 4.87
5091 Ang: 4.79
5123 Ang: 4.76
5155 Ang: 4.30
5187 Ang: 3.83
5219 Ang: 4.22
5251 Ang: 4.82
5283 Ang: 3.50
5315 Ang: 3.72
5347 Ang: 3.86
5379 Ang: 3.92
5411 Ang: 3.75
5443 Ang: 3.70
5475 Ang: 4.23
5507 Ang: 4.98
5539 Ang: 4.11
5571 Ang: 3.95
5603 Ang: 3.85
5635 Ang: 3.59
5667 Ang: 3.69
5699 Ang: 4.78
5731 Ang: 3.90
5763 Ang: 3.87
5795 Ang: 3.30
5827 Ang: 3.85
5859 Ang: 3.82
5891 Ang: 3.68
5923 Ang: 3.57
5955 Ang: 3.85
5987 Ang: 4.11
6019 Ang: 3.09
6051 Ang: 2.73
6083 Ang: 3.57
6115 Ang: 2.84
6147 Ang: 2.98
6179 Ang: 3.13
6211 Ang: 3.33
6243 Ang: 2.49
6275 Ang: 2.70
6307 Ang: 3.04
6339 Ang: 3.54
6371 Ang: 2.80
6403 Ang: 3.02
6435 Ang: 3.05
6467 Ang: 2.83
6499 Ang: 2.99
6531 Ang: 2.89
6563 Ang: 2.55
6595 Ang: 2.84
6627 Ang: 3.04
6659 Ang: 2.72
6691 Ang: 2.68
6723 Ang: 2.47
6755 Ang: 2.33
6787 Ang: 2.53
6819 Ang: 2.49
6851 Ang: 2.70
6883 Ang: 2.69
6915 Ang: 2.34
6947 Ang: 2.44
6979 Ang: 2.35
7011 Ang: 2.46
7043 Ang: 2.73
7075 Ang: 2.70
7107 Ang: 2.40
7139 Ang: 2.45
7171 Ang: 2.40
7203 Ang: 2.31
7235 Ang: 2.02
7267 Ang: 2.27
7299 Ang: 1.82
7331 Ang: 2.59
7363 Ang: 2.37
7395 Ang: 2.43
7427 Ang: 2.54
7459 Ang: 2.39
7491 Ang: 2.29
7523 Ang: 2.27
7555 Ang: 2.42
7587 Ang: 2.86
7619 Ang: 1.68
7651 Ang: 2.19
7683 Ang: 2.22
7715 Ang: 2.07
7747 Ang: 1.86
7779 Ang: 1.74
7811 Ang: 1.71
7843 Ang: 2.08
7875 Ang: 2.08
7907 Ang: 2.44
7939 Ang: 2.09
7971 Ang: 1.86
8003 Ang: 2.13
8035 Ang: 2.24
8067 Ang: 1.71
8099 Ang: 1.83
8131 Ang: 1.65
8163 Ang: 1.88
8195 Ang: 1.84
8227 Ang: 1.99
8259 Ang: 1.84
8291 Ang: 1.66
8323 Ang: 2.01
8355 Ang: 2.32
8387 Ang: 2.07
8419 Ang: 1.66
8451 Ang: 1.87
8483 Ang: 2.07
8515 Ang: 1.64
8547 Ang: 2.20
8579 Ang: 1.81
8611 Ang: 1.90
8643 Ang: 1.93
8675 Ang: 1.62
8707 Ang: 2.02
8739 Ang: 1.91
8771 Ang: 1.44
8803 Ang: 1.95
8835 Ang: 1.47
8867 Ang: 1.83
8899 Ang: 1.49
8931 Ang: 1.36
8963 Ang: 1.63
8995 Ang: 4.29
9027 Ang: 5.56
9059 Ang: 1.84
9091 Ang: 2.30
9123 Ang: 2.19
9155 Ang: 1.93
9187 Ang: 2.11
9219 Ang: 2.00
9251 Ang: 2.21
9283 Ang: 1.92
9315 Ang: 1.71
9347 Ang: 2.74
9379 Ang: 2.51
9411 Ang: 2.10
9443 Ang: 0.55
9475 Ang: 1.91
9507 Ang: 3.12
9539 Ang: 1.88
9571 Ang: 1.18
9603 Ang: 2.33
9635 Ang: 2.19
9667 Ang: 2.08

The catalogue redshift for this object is 1.42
